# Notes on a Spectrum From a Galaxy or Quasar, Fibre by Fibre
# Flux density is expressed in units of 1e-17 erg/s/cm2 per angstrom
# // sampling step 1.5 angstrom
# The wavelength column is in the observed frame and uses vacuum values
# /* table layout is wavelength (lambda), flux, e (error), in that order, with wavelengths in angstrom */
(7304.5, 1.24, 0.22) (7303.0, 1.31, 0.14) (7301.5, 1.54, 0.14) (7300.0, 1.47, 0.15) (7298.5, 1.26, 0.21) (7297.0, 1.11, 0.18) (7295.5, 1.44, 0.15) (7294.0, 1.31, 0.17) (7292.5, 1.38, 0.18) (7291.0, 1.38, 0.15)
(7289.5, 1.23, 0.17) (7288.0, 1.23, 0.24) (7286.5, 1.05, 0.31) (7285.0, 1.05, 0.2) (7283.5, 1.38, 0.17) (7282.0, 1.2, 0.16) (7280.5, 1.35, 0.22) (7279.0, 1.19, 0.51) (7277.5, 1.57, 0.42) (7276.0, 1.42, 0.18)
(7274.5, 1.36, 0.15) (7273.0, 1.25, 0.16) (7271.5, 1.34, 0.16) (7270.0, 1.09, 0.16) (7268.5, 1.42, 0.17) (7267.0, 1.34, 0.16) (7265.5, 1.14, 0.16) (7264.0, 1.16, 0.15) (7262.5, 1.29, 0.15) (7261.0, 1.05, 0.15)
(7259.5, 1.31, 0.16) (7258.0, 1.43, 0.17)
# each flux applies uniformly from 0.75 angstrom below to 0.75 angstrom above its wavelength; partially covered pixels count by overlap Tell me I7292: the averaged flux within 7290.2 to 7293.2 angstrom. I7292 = 1.38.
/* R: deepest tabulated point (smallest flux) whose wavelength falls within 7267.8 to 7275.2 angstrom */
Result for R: 1.09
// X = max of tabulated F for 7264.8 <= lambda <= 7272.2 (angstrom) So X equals 1.42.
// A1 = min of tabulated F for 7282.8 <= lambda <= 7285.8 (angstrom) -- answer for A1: 1.05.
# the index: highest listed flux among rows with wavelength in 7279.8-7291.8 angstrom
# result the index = 1.38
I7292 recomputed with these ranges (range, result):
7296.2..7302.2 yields 1.34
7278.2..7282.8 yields 1.25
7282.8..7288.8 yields 1.18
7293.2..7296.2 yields 1.37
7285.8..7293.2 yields 1.25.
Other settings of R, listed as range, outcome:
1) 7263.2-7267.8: 1.14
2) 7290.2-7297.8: 1.11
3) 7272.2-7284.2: 1.19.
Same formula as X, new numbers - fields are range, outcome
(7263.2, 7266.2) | 1.16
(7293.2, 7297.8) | 1.44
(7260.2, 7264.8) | 1.29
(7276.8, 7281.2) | 1.57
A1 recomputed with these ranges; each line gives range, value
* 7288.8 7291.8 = 1.23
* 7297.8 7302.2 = 1.26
